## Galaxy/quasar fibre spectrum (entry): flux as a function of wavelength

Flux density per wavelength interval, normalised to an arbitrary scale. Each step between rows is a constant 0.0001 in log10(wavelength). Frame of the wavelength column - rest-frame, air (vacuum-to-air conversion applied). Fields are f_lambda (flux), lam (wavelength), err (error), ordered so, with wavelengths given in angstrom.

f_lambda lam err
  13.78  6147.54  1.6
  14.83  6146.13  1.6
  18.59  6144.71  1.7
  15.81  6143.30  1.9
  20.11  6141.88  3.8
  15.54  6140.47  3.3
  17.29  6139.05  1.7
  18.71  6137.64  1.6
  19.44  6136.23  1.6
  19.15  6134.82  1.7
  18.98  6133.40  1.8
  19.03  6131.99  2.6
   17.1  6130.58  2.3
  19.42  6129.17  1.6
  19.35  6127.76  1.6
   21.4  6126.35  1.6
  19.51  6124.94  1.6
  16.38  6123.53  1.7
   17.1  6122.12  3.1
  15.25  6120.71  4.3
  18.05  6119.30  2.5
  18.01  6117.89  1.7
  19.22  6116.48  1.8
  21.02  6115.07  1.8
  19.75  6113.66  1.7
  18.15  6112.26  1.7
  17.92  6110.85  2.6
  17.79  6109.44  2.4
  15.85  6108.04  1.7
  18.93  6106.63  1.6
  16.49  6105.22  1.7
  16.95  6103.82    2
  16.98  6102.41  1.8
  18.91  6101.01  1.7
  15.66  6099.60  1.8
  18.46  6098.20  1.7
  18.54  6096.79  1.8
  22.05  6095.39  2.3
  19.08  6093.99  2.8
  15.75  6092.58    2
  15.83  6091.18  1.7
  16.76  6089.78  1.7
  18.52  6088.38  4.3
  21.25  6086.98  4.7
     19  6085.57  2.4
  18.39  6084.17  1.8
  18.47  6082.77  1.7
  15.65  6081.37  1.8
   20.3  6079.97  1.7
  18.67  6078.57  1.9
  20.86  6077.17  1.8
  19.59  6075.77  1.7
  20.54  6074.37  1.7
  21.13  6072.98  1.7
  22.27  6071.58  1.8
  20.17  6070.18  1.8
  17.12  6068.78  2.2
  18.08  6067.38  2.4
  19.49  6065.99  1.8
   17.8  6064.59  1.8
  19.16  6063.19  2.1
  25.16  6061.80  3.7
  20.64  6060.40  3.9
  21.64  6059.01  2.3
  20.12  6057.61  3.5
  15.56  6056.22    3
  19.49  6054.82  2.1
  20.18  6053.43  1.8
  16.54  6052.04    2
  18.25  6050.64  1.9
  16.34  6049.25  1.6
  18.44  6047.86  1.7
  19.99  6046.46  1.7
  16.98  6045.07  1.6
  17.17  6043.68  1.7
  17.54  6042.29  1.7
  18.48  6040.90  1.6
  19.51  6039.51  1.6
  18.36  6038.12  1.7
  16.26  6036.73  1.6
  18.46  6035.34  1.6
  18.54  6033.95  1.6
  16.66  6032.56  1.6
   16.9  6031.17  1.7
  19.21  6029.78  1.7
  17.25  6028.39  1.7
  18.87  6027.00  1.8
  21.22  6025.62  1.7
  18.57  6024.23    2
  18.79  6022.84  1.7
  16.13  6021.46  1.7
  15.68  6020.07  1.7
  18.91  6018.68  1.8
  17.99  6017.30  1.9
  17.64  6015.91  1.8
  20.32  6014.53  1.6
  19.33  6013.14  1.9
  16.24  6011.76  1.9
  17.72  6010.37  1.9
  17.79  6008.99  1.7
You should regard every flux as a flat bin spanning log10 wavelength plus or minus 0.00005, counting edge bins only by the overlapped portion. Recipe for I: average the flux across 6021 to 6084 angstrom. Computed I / 18.8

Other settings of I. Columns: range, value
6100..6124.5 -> 17.8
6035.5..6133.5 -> 18.6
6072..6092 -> 19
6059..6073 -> 20.1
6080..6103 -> 18.2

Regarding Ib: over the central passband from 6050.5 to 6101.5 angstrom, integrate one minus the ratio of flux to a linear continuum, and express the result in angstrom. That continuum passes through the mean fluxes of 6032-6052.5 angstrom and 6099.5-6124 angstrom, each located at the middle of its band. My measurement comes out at -3.6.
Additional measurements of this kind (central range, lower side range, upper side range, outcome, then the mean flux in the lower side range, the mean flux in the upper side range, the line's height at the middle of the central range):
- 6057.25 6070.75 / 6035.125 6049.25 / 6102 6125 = -1.5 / 18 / 17.8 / 18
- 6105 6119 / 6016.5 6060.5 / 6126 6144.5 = 0.1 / 18.2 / 18.5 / 18.4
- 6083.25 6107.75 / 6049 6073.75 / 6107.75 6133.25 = 1.0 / 19.5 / 18.4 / 18.9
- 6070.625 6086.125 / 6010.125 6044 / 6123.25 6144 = -1.1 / 18.1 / 18.5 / 18.3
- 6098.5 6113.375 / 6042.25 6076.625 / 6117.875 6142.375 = 0.9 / 19.2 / 18.3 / 18.6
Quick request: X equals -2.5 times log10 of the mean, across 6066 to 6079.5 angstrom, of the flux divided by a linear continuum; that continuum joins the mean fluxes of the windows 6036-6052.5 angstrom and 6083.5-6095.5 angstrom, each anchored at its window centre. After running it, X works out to -0.10 mag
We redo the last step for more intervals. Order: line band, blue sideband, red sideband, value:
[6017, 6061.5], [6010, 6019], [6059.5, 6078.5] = 0.05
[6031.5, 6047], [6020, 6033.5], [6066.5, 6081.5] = 0.03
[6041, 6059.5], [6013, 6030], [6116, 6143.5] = 0.00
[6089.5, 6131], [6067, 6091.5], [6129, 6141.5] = 0.03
